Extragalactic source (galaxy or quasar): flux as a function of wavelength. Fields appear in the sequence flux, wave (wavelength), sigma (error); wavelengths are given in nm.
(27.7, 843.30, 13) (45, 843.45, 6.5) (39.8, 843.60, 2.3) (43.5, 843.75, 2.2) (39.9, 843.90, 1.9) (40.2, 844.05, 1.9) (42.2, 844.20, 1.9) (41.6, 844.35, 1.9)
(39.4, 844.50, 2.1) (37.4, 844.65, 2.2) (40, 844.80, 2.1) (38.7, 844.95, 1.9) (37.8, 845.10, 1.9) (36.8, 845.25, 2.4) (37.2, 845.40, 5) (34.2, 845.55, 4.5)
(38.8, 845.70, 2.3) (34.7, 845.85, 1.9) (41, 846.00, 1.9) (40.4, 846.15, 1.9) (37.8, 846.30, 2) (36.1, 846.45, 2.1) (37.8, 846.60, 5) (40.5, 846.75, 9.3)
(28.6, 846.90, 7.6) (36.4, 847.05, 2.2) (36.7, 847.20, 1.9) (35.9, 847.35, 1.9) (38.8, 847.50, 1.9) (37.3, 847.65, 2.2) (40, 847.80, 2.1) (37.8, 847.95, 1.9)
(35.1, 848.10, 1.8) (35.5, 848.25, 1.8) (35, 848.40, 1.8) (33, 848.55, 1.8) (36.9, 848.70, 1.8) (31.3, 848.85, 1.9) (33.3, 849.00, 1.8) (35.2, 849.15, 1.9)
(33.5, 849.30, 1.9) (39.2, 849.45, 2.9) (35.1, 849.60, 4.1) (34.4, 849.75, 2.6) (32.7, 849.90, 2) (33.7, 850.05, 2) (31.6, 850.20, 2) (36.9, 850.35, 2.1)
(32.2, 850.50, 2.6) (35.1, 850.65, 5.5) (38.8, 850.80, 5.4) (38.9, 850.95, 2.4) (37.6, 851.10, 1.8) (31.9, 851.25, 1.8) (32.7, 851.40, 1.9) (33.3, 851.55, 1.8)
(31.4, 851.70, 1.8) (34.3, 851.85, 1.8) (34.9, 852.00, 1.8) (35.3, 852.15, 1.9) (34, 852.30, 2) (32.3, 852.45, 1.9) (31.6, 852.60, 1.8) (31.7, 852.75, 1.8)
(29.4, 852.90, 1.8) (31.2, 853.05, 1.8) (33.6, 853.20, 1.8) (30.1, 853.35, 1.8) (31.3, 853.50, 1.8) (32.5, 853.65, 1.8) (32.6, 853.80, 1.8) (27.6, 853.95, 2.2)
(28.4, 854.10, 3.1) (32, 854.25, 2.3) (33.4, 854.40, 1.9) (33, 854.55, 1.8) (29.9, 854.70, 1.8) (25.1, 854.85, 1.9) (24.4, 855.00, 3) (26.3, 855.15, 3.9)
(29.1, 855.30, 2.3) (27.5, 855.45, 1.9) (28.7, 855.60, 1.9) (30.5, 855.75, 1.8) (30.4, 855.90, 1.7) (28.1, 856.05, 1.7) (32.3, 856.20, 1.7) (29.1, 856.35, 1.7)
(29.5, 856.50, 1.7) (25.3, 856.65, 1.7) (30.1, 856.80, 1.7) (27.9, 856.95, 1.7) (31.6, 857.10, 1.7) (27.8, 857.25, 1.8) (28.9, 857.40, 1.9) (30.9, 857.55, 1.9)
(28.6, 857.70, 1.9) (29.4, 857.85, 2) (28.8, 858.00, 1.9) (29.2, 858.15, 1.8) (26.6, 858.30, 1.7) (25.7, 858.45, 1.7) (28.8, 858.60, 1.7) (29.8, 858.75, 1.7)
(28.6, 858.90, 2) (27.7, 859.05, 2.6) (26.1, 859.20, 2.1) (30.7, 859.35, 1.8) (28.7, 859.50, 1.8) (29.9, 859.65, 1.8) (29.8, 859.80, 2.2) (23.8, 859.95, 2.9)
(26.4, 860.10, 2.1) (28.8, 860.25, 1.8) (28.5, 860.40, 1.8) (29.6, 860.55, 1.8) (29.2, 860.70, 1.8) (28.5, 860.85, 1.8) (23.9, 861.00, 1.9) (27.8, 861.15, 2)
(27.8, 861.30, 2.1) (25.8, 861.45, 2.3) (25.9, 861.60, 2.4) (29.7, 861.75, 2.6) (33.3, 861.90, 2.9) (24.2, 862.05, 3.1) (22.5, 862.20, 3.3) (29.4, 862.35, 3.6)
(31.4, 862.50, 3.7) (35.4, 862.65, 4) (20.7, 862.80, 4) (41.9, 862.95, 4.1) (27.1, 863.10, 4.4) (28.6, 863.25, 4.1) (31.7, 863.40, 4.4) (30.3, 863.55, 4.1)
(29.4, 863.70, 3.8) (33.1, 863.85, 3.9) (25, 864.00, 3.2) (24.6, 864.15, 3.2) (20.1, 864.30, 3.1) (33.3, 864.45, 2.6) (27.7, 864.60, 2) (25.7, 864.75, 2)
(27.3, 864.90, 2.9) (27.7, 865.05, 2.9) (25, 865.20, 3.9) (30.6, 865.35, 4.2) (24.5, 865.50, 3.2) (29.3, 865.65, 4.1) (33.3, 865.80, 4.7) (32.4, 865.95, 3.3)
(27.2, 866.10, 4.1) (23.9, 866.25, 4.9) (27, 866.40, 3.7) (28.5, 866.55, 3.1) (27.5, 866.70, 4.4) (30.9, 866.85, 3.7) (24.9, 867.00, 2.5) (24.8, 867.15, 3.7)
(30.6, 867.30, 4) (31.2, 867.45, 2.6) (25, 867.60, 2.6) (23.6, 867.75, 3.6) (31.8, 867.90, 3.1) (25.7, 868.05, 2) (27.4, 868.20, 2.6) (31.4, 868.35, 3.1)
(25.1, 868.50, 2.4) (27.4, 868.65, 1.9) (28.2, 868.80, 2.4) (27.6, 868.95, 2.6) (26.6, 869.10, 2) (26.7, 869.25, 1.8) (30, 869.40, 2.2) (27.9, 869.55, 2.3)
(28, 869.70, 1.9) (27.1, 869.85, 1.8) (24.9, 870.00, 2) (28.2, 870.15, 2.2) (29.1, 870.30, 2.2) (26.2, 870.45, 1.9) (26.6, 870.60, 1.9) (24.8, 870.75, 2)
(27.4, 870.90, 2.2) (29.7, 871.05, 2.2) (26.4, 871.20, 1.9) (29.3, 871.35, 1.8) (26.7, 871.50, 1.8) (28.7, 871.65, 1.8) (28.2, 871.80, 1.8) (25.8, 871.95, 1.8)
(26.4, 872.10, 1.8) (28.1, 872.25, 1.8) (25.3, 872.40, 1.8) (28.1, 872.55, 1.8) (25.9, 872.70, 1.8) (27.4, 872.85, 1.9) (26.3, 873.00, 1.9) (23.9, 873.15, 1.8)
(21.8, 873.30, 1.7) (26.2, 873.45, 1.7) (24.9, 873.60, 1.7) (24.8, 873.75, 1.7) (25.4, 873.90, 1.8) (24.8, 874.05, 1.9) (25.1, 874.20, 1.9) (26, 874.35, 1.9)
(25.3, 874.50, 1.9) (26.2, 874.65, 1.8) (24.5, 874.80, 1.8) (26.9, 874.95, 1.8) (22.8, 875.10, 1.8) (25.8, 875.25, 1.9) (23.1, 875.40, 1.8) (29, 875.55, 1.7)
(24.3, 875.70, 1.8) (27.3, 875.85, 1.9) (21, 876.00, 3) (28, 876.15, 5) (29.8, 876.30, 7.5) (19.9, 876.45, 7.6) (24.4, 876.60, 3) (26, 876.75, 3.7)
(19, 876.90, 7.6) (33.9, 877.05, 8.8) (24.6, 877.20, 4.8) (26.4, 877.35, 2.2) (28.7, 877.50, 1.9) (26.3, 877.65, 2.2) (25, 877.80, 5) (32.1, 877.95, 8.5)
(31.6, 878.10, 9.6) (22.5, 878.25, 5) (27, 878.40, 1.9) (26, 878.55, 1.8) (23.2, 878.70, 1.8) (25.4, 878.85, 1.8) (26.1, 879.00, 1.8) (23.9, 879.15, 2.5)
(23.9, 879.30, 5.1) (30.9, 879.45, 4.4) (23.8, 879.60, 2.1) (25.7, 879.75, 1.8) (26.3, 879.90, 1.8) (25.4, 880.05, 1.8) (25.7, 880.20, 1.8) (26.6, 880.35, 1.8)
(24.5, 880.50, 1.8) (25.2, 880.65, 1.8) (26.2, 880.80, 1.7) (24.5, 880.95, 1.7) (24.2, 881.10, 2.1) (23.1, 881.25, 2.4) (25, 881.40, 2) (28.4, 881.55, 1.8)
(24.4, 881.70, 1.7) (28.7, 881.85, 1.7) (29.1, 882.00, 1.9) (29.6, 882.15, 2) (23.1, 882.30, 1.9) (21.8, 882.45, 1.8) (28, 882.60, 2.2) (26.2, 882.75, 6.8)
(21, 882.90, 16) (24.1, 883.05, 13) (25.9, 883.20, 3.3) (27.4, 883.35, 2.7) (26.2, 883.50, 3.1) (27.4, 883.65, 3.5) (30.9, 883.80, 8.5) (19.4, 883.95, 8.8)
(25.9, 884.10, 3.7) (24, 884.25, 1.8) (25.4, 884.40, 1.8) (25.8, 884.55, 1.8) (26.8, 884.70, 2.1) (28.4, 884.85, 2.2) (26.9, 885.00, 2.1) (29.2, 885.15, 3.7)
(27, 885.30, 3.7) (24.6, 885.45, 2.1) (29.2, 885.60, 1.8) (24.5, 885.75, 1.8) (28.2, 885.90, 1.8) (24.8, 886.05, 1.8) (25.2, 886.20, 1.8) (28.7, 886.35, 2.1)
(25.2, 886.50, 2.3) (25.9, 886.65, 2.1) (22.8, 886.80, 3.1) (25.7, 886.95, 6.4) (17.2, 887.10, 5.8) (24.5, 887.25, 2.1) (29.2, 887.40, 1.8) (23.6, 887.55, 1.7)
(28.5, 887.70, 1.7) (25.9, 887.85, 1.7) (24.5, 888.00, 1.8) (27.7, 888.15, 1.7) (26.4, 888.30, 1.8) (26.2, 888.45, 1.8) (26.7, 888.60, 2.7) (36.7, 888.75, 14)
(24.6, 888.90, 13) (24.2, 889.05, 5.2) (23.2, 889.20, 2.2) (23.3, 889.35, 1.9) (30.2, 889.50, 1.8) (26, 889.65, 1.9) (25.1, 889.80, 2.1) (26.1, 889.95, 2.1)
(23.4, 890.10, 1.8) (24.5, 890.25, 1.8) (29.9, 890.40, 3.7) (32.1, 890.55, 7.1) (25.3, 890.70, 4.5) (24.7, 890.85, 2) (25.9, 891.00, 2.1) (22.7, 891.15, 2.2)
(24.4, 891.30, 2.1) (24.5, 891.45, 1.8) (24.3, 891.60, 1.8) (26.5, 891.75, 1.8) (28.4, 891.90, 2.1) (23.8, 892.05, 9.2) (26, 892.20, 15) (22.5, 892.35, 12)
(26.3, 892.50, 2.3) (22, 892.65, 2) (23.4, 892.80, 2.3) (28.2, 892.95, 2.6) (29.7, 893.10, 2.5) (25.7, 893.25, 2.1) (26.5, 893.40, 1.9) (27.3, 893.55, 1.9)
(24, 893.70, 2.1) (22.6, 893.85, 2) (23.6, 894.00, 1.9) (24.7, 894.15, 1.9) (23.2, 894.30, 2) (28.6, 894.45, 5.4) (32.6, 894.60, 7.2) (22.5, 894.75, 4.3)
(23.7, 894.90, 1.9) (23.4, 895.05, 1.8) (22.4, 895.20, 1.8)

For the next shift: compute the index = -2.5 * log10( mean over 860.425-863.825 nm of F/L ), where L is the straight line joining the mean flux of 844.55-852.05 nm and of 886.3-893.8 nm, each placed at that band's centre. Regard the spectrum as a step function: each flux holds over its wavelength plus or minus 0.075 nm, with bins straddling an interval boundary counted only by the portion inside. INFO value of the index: 0.129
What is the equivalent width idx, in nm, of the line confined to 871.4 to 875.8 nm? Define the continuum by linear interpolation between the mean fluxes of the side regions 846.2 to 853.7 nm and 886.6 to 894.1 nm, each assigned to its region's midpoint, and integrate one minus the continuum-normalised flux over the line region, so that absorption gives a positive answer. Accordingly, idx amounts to 0.53 nm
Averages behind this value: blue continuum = 34.6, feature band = 25.8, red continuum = 25.6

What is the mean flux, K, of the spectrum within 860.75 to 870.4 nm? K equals 28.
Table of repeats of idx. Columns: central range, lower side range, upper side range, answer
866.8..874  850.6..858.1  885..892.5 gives 0.400 nm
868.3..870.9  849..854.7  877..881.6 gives 0.119 nm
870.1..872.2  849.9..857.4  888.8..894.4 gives 0.091 nm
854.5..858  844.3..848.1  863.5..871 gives 0.424 nm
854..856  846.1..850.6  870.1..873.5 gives 0.242 nm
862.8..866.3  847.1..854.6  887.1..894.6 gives 0.300 nm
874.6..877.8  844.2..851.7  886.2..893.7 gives 0.397 nm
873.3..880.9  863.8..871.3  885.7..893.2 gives 0.307 nm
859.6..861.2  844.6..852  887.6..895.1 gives 0.255 nm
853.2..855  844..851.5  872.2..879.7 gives 0.193 nm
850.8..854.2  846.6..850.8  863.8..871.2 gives 0.110 nm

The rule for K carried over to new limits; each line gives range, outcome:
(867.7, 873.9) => 27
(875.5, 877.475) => 25.7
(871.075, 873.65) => 26.5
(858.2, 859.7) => 28.2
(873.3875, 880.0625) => 25.8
